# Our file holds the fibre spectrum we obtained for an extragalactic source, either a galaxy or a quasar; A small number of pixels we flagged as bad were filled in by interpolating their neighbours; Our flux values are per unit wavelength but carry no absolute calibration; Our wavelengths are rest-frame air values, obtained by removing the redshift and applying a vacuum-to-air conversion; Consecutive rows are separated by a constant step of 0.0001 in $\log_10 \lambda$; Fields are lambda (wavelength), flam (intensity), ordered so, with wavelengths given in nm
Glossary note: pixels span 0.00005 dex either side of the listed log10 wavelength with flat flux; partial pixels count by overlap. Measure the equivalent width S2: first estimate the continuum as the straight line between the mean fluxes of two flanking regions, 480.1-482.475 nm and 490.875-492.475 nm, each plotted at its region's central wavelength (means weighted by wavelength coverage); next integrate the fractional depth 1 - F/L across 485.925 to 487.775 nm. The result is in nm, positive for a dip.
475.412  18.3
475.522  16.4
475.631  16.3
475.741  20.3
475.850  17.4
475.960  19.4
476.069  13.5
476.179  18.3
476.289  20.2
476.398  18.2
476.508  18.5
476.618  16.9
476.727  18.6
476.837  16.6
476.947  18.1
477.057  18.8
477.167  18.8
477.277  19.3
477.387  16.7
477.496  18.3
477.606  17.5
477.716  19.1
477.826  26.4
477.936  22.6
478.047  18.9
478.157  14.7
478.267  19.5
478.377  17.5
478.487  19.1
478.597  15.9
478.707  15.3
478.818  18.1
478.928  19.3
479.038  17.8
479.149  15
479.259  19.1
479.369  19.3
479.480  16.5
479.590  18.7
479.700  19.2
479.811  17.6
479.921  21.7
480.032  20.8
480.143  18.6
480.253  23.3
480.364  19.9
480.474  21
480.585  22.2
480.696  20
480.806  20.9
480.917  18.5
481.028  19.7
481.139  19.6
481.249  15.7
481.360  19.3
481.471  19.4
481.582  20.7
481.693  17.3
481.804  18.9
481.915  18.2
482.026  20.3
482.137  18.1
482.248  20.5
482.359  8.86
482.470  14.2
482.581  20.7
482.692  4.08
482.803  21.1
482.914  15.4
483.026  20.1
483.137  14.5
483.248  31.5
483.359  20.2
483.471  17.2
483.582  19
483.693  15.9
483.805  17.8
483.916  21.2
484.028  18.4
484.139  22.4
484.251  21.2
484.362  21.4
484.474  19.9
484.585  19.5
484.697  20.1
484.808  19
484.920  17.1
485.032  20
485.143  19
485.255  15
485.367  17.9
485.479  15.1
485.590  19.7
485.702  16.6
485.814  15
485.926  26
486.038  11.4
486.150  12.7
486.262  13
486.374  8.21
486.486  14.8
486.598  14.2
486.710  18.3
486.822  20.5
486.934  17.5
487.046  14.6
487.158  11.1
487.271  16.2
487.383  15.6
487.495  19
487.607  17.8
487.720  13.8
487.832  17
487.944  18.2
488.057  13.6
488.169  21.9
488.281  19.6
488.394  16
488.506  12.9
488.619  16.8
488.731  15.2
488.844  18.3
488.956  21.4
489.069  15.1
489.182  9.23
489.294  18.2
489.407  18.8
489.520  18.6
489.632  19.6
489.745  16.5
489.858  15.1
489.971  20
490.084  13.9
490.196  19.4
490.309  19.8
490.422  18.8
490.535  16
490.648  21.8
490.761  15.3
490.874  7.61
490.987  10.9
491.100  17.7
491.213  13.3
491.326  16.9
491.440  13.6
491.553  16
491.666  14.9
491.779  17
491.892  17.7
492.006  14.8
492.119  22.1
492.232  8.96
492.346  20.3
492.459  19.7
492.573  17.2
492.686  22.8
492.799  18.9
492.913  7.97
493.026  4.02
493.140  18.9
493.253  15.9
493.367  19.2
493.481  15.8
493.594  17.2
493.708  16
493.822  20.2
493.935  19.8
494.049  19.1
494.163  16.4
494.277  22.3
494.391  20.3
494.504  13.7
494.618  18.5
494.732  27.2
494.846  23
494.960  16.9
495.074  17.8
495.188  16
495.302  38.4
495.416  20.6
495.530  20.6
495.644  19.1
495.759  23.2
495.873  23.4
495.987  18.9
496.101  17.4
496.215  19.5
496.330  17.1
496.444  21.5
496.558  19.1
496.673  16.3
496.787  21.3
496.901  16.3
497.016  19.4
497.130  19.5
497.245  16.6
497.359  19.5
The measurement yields 0.20 nm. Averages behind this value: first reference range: 19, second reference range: 15.6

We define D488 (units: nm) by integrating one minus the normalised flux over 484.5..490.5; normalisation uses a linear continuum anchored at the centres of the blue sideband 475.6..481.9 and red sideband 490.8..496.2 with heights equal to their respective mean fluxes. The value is 0.45 nm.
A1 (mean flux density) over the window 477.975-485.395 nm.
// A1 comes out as 18.6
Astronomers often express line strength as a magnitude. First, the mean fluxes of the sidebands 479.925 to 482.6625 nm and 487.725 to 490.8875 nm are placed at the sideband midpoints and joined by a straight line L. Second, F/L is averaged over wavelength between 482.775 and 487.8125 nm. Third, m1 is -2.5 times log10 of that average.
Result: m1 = 0.021 mag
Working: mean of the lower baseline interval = 18.9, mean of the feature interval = 17.7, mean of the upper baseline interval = 17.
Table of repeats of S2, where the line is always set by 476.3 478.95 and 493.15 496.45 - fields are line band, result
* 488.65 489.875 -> 0.15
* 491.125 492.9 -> 0.26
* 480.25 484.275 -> 0.01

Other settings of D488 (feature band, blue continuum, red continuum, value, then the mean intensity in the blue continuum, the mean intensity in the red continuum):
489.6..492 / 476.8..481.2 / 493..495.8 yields 0.38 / 19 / 19.3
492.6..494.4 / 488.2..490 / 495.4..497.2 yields 0.14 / 17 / 19.5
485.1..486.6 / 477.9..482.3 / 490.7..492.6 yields 0.14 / 18.9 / 15.5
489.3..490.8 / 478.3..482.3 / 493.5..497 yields 0.12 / 19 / 19.9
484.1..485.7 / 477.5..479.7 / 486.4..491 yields -0.16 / 18.5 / 16.6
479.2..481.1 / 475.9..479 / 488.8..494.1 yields -0.19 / 18.4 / 16.6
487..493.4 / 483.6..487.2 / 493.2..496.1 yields 0.80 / 17.4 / 19.9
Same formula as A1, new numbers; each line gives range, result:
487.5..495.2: 17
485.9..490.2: 16.3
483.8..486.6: 17.6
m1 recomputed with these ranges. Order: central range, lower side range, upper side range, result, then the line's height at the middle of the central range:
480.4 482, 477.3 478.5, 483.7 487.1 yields -0.055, 18.4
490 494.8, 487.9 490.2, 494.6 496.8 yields 0.124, 18.9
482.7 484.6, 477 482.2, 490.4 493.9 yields -0.080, 18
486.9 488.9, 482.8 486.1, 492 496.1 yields 0.153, 18.9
